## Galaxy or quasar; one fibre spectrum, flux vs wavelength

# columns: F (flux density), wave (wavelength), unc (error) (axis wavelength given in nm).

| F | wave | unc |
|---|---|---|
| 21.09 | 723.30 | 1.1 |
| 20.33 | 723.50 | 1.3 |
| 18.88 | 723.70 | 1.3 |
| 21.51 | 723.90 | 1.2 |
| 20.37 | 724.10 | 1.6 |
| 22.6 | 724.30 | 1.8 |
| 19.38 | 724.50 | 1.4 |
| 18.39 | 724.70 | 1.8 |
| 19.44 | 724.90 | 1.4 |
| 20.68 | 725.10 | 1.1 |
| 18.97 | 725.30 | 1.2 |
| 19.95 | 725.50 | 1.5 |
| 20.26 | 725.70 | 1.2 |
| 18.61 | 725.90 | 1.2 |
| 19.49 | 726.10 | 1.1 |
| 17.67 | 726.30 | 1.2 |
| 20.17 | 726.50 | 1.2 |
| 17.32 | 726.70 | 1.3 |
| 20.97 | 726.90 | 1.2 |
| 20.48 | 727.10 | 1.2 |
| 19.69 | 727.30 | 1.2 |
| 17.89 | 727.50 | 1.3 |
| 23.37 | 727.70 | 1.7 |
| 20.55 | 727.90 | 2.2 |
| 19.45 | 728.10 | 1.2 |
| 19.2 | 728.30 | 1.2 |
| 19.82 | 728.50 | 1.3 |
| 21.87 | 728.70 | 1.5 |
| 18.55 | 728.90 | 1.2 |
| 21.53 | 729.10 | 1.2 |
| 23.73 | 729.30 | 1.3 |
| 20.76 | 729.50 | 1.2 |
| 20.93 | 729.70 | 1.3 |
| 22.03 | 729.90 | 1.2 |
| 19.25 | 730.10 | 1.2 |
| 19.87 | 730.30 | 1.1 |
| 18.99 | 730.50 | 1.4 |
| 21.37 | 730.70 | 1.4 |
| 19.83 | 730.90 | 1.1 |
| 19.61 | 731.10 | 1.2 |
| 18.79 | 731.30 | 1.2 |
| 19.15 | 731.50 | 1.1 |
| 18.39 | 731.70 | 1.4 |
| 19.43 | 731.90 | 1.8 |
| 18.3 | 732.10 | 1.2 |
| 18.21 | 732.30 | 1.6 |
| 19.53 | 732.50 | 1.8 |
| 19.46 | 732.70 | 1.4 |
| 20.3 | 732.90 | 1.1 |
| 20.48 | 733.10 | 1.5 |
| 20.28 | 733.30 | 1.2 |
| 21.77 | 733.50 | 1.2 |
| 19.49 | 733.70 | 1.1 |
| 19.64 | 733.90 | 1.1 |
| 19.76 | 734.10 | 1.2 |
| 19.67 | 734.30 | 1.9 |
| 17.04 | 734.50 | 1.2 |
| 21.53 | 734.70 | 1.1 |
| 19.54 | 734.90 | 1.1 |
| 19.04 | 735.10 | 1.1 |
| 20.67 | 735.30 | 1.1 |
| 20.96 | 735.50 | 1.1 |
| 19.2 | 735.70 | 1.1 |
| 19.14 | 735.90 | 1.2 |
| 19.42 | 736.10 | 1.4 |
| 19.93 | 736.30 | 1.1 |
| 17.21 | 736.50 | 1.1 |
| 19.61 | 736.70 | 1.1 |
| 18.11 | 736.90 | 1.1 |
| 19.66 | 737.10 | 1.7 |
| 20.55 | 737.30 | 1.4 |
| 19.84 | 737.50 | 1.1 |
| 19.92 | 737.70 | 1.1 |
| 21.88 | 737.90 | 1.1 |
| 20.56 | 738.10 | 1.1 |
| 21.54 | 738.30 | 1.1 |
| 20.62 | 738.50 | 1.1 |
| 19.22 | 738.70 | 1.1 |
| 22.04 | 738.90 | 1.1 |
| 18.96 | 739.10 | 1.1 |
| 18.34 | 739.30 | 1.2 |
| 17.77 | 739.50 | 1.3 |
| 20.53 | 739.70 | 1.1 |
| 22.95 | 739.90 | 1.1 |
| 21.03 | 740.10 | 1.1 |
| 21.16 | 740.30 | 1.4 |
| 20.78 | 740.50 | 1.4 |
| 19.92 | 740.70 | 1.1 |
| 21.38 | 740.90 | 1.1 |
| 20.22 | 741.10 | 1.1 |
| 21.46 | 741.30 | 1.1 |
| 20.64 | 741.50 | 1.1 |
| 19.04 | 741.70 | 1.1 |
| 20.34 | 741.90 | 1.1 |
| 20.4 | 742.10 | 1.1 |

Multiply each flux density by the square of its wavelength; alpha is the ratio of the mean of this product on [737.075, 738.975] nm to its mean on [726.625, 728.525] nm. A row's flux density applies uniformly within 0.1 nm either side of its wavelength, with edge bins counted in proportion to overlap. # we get 1.06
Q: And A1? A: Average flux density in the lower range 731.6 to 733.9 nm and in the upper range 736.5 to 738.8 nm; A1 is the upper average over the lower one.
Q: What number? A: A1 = 1.0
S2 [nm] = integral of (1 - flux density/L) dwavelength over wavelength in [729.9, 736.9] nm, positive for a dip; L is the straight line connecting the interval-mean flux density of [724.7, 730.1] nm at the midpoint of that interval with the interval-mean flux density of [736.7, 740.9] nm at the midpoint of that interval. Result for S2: 0.21 nm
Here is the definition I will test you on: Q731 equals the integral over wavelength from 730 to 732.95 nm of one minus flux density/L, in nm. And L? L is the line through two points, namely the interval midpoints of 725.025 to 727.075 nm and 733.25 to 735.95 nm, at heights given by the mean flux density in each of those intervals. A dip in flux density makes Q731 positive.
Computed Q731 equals 0.05 nm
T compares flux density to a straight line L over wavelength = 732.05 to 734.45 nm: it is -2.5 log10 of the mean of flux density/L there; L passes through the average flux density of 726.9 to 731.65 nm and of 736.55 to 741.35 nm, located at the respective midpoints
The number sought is 0.031 mag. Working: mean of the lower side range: 20.3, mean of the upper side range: 20.3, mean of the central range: 19.7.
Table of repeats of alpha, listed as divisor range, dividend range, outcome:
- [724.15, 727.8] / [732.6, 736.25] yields 1.03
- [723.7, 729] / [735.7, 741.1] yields 1.04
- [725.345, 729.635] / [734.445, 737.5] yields 0.99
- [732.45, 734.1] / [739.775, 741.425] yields 1.07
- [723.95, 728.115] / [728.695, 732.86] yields 1.02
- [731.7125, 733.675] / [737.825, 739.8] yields 1.04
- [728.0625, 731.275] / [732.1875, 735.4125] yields 0.98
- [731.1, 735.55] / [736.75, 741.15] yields 1.05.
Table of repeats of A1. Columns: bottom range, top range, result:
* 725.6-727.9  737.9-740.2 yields 1.04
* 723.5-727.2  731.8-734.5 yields 0.99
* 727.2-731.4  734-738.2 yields 0.97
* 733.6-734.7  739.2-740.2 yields 1.04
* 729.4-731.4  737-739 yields 1.02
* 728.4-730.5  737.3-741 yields 0.99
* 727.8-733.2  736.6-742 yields 1.02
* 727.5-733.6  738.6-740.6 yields 1.01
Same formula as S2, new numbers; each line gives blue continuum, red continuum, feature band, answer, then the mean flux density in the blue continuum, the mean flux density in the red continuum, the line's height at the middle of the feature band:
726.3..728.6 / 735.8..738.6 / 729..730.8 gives -0.10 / 19.8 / 19.9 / 19.8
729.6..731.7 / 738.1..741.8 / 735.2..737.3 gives 0.08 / 19.9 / 20.4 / 20.2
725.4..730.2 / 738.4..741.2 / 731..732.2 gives 0.08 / 20.1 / 20.4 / 20.2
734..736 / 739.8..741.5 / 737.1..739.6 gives 0.05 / 19.7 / 21.1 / 20.5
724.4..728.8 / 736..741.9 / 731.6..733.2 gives 0.05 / 19.7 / 20.2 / 19.9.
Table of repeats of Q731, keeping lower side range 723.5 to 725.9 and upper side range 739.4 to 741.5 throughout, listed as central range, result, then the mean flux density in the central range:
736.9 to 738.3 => 0.018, 20.3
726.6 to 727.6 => 0.041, 19.3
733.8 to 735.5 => 0.063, 19.7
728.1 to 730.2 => -0.053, 20.7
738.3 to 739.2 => 0.012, 20.4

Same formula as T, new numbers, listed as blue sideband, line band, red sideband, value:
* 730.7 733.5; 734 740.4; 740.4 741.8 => 0.01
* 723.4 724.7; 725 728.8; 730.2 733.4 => 0.01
